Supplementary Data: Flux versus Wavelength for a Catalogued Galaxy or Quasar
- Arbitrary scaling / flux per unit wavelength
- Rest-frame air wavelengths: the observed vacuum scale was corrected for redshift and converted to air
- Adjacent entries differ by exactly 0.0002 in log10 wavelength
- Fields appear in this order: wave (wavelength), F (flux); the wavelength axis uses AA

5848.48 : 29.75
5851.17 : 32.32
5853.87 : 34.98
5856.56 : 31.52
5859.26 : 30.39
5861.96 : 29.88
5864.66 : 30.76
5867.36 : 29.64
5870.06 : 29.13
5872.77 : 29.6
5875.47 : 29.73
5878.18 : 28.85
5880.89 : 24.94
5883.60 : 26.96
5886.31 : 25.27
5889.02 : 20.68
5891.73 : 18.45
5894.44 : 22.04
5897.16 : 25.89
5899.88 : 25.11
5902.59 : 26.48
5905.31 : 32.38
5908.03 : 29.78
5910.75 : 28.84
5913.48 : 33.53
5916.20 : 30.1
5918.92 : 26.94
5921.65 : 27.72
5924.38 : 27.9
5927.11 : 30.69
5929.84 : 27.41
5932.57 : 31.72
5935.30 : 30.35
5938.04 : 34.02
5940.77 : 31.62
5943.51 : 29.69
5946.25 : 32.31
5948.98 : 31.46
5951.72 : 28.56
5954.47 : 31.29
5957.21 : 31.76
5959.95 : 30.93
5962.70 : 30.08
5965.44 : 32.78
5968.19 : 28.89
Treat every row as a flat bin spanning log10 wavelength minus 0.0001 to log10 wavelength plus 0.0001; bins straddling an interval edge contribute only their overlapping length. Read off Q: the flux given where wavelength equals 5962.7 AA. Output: 30.08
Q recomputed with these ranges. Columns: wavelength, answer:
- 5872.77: 29.6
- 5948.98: 31.46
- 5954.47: 31.29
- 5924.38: 27.9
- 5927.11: 30.69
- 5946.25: 32.31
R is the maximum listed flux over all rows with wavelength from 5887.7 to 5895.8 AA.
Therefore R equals 22.04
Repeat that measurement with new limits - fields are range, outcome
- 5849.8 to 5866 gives 34.98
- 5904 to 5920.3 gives 33.53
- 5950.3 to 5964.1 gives 31.76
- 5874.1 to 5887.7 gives 29.73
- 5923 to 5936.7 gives 31.72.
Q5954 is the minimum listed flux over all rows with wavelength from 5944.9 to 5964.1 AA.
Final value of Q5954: 28.56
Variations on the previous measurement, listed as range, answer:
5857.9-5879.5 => 28.85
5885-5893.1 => 18.45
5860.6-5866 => 29.88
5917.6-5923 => 26.94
